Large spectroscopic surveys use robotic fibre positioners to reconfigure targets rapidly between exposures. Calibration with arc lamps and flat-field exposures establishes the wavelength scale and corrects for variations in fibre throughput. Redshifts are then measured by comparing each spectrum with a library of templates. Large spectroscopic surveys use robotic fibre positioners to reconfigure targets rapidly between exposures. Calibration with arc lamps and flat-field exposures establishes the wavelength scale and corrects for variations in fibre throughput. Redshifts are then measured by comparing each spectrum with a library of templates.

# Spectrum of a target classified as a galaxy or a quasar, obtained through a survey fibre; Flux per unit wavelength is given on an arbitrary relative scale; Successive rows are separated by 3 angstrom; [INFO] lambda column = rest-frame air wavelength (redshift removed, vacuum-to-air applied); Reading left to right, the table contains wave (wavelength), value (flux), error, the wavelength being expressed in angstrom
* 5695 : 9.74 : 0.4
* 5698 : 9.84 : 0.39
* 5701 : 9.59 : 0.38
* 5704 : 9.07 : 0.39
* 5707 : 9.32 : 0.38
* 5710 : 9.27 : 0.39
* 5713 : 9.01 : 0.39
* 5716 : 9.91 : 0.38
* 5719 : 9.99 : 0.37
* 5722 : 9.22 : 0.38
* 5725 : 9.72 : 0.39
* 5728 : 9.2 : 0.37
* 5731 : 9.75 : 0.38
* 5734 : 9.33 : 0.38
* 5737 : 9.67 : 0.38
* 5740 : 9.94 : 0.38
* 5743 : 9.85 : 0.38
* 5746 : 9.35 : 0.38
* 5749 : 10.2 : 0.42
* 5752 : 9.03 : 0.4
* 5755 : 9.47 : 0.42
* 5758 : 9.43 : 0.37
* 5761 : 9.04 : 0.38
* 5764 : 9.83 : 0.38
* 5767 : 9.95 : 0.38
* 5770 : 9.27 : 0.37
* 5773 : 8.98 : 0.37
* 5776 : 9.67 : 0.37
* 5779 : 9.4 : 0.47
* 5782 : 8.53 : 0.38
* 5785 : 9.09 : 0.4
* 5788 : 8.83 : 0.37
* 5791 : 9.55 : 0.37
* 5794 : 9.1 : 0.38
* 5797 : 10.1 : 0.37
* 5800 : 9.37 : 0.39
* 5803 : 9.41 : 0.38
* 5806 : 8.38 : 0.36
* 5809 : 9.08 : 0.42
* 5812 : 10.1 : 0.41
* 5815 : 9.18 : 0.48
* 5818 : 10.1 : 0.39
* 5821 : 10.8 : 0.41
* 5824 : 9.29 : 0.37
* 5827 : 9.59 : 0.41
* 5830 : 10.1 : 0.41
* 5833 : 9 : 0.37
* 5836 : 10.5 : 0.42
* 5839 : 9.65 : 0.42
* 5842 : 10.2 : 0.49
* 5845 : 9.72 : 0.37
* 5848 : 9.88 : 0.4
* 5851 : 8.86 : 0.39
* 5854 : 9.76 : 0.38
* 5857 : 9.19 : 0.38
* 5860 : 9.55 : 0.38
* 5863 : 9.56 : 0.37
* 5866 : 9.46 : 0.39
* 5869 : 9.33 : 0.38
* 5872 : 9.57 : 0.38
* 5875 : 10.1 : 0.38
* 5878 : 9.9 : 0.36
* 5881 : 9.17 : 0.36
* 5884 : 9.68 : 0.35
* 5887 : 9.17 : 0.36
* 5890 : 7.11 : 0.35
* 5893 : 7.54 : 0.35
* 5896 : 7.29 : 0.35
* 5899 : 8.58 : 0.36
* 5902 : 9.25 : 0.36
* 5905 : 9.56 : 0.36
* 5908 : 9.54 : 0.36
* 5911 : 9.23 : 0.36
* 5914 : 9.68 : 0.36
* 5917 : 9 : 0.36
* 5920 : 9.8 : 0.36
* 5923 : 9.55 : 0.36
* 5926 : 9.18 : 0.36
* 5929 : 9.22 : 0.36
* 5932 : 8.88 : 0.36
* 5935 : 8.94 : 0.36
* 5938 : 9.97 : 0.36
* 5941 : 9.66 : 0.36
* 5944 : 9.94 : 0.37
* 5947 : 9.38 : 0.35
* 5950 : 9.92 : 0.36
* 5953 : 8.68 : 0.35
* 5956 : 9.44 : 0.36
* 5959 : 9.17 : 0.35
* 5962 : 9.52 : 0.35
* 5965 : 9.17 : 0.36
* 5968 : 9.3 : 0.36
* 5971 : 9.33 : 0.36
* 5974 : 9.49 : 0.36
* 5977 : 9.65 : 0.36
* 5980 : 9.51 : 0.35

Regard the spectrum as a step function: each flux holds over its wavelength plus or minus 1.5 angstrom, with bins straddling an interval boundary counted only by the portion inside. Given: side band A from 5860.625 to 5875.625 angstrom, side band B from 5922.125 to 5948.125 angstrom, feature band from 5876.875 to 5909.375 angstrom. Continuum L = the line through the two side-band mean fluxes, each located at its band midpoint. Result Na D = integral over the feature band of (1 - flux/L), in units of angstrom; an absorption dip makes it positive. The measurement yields 2.5 angstrom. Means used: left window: 9.57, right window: 9.41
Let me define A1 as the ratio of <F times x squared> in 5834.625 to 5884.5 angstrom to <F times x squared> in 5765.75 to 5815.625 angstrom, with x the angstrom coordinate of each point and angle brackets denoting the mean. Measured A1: 1.1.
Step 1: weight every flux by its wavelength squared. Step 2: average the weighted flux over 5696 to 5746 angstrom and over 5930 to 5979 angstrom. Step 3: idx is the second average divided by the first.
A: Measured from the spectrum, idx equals 1.1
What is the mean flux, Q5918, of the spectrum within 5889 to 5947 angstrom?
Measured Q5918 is 9.07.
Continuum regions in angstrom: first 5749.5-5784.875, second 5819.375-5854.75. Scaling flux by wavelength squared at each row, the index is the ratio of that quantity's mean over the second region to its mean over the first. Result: 1.07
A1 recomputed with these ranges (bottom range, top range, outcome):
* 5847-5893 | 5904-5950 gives 1.04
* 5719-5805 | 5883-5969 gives 1.02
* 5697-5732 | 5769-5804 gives 1.00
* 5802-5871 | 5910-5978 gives 1.02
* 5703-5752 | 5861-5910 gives 1.00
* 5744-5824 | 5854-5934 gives 1.01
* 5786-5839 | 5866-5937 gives 0.98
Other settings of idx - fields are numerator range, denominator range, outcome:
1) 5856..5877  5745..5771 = 1.04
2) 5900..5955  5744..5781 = 1.05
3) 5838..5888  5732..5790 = 1.05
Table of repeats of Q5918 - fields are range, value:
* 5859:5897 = 9.05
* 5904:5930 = 9.42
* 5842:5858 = 9.56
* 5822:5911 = 9.32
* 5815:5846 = 9.86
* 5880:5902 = 8.41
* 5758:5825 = 9.41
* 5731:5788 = 9.44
